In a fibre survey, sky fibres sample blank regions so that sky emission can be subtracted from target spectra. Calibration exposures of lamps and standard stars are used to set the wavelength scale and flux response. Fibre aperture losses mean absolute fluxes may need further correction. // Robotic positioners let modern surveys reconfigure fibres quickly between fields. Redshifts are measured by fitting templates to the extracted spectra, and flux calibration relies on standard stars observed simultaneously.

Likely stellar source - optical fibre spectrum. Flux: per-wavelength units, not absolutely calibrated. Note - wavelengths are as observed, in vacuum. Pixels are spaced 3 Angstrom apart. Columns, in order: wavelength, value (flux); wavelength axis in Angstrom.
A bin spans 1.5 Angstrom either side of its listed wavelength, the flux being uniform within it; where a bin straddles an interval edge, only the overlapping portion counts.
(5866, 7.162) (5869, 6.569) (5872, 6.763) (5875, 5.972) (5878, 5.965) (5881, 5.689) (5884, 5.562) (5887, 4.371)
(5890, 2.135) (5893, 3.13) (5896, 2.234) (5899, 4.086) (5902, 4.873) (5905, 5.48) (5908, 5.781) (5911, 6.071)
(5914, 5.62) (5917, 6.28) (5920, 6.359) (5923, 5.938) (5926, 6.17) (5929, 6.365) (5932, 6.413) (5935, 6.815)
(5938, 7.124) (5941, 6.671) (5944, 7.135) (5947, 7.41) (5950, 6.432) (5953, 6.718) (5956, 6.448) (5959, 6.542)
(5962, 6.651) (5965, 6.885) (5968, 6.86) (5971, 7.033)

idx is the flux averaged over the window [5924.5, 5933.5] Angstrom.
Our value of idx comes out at 6.32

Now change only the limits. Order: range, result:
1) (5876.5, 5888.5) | 5.4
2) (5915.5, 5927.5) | 6.19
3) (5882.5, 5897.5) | 3.49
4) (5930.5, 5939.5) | 6.78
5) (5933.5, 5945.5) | 6.94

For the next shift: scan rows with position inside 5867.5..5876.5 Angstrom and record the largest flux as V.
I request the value 6.763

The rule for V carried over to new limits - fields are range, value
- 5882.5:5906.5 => 5.562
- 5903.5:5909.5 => 5.781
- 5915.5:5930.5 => 6.365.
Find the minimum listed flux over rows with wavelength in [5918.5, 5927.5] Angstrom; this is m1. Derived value 5.938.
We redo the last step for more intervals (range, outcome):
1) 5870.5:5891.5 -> 2.135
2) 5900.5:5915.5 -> 4.873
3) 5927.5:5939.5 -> 6.365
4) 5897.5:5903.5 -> 4.086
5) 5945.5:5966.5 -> 6.432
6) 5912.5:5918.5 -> 5.62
